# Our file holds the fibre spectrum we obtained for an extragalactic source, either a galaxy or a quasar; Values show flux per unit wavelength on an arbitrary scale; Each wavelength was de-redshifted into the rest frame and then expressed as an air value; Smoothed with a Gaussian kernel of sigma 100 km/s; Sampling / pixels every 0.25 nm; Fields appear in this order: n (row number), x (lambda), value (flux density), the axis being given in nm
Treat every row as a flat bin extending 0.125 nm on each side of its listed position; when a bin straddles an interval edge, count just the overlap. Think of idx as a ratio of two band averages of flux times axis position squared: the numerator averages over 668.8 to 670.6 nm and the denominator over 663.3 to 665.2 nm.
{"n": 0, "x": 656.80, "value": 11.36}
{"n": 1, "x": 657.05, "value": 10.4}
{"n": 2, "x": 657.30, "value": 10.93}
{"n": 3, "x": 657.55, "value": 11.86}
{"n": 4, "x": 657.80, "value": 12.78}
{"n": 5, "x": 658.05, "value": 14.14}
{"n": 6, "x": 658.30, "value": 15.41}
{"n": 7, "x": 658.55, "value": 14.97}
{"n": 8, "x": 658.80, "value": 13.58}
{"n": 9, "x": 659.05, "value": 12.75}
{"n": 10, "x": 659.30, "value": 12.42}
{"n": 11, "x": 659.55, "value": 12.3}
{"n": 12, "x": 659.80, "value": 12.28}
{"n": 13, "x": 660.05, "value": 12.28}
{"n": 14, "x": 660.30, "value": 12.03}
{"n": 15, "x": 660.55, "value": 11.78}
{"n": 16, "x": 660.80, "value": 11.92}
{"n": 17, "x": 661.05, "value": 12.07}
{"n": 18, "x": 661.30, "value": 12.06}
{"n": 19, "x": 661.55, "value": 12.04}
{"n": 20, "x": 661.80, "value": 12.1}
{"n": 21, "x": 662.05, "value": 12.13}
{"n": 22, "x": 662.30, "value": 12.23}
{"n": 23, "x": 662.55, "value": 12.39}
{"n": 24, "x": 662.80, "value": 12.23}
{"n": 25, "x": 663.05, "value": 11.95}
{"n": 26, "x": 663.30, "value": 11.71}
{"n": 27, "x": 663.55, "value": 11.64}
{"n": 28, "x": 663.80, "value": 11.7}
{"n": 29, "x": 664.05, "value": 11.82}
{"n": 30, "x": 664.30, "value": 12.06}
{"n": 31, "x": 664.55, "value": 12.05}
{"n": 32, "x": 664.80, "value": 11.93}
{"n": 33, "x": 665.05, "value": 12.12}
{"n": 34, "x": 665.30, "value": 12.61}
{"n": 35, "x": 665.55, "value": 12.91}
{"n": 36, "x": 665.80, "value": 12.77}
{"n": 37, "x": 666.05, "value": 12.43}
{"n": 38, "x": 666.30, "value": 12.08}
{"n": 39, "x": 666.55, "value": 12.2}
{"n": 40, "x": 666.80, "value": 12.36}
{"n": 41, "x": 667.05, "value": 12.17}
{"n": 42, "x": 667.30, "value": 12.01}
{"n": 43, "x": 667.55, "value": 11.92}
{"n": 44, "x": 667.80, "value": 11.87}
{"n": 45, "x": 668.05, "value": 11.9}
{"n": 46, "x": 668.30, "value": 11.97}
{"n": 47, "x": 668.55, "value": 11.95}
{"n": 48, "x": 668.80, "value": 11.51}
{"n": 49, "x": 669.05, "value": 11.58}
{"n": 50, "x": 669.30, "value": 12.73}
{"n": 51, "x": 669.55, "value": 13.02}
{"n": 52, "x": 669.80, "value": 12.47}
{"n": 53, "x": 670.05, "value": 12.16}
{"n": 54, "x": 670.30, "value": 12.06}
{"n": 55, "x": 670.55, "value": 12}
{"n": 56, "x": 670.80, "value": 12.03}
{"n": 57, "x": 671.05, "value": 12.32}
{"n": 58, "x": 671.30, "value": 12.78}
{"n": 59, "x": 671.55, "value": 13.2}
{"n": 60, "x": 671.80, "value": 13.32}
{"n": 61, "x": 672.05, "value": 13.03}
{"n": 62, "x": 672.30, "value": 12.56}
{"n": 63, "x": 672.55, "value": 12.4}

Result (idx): 1.05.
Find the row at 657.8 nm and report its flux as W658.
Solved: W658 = 12.78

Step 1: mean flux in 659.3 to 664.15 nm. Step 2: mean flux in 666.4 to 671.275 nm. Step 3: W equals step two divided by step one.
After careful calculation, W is 1.0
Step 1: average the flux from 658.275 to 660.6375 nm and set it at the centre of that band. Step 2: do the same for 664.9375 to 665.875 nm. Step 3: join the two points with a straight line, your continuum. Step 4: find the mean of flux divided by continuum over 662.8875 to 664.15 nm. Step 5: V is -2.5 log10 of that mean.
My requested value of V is 0.08 mag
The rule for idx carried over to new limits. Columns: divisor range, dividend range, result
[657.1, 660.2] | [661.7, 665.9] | 0.96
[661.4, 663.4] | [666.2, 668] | 1.01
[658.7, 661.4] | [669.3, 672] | 1.05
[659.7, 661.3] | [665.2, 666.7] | 1.05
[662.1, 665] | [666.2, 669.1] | 1.01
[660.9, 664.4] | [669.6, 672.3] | 1.07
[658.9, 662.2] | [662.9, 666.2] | 1.01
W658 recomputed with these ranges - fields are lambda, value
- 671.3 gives 12.78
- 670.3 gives 12.06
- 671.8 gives 13.32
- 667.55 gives 11.92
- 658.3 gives 15.41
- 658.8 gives 13.58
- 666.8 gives 12.36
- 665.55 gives 12.91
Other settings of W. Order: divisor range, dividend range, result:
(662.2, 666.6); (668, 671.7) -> 1.01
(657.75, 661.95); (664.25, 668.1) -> 0.96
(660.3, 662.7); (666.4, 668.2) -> 1.00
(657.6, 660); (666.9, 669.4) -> 0.90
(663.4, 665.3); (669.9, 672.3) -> 1.05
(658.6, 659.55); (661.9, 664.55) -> 0.92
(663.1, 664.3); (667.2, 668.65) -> 1.01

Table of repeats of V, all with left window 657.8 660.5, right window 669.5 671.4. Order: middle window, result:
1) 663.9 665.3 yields 0.06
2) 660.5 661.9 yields 0.09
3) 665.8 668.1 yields 0.04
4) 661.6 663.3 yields 0.07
